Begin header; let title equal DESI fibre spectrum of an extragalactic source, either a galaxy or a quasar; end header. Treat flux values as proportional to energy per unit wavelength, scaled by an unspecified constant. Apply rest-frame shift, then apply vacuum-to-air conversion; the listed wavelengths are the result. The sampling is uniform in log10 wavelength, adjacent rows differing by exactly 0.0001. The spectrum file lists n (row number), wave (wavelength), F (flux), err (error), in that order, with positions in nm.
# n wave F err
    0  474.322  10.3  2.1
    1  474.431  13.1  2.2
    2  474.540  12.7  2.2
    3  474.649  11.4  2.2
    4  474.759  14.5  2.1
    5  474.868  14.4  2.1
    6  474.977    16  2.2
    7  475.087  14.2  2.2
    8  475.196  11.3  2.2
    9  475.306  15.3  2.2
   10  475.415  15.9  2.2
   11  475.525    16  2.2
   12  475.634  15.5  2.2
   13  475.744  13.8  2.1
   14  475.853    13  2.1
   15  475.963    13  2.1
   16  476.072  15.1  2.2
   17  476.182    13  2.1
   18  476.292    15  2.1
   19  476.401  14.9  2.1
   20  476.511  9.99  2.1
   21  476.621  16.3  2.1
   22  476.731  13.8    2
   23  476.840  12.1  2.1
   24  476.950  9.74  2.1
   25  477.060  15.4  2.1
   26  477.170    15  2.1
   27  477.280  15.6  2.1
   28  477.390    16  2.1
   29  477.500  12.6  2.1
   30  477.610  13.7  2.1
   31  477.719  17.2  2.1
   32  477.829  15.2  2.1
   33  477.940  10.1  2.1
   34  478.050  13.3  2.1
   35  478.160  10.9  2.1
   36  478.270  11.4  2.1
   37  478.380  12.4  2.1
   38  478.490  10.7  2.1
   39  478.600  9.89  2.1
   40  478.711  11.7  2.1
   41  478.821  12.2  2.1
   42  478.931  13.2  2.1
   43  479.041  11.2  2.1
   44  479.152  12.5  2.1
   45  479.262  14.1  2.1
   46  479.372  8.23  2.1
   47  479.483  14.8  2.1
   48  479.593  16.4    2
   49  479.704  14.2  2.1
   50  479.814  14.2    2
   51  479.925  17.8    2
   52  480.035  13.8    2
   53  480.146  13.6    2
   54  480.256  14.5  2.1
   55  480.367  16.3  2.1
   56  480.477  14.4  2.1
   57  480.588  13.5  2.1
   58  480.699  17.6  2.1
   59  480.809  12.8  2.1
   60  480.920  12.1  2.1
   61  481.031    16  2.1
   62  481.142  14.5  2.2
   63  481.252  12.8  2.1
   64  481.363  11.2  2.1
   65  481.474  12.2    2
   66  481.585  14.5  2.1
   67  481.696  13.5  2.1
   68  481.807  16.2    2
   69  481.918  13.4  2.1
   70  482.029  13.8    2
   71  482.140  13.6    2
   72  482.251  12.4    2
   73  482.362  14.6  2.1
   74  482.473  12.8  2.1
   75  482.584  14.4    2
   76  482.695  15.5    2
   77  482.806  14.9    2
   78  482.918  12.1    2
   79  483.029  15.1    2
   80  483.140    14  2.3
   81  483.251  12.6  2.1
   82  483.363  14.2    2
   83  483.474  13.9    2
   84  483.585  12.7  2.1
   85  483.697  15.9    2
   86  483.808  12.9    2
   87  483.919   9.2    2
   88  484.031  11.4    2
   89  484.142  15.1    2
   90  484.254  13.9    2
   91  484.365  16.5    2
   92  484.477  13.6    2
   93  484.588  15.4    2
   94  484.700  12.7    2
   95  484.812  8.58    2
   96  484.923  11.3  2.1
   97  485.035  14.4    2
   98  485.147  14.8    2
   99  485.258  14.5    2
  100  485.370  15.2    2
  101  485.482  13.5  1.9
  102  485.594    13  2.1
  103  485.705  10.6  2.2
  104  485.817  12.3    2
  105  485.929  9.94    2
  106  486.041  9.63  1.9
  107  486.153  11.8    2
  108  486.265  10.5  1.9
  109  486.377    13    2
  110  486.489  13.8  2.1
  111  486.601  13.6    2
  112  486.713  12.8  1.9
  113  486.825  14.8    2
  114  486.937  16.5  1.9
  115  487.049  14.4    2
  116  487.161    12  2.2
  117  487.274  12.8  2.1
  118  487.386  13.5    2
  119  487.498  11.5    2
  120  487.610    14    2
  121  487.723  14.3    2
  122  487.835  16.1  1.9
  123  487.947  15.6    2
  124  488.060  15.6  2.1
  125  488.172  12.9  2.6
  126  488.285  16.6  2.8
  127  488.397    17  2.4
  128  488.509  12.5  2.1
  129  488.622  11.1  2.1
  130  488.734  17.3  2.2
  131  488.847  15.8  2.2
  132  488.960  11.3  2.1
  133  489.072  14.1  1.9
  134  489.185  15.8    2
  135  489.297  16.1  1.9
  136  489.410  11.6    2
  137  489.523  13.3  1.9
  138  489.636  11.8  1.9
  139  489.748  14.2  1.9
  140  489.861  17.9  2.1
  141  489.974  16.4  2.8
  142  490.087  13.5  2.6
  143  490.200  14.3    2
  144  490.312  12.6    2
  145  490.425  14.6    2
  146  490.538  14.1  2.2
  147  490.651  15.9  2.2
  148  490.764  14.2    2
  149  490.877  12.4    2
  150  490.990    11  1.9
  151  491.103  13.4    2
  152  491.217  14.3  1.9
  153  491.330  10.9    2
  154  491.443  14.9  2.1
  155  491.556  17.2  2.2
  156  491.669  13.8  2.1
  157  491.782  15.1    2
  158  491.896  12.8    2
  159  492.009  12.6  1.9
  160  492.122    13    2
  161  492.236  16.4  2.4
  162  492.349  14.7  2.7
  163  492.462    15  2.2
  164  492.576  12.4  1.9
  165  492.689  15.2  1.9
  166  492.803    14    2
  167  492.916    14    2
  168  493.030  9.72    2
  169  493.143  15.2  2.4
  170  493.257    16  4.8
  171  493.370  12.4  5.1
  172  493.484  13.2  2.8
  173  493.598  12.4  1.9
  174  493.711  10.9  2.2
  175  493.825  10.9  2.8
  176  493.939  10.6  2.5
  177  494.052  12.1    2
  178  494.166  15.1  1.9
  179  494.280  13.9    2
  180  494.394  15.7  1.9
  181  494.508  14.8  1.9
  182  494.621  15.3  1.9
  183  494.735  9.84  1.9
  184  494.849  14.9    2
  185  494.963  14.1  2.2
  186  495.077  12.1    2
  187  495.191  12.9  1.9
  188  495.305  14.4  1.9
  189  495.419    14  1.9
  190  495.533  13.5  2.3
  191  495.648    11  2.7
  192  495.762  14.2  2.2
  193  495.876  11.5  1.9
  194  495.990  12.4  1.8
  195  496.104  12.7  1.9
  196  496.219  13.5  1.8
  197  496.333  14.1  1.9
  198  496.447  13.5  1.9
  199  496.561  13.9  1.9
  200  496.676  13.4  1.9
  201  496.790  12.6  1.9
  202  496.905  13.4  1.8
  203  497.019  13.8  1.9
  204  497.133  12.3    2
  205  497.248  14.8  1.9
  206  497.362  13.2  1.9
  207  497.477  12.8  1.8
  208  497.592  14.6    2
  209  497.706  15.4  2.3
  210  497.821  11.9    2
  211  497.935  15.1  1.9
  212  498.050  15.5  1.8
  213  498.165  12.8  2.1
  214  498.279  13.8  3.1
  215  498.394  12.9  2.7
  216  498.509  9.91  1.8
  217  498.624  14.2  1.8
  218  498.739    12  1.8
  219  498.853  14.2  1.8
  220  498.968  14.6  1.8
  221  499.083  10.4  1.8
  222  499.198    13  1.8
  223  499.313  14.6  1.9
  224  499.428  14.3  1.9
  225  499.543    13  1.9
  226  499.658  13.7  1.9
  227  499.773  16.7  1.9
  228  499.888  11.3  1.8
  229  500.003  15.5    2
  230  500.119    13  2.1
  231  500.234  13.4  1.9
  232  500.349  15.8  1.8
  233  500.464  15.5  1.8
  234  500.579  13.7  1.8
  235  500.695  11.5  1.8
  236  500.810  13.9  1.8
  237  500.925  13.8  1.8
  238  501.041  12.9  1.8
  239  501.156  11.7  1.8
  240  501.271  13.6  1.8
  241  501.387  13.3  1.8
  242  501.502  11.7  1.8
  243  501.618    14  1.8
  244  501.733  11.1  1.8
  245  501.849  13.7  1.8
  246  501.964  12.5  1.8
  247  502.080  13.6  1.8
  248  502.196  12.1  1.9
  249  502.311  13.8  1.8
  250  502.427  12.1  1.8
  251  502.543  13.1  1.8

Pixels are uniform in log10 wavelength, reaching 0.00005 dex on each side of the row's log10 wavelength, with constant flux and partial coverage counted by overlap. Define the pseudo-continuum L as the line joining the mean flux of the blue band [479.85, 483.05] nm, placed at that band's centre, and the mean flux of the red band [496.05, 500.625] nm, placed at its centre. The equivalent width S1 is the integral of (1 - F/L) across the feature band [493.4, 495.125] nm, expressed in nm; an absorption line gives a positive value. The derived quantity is 0.09 nm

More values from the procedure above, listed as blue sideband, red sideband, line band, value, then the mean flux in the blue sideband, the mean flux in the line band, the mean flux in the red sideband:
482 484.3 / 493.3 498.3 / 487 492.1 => -0.24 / 13.6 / 14.1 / 13.3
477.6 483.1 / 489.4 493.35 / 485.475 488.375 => 0.10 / 13.6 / 13.3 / 14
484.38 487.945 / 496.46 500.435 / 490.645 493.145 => -0.08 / 13.1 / 13.8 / 13.6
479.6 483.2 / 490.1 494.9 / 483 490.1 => 0.14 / 14.2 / 13.6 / 13.6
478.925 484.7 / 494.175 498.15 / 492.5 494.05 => 0.09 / 13.8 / 12.8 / 13.6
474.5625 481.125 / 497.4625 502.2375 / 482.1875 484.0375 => 0.02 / 13.7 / 13.5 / 13.4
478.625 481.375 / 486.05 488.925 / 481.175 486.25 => 0.21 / 13.7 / 13.2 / 13.9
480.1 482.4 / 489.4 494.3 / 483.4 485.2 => 0.08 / 14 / 13.3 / 13.7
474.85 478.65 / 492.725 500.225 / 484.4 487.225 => 0.12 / 13.6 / 12.9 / 13.4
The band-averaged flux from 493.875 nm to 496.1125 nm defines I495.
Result 13.3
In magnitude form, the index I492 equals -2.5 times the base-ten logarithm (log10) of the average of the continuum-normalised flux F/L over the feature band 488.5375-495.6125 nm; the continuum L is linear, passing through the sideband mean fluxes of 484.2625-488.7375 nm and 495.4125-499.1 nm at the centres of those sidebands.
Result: -0.03 mag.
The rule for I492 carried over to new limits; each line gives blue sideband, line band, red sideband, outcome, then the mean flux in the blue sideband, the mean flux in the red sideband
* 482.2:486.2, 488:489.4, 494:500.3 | -0.10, 13.2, 13.5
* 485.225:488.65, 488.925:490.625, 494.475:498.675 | -0.06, 13.4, 13.4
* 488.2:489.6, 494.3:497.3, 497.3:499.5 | 0.02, 14.3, 13.4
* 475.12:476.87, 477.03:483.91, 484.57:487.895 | 0.00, 14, 13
